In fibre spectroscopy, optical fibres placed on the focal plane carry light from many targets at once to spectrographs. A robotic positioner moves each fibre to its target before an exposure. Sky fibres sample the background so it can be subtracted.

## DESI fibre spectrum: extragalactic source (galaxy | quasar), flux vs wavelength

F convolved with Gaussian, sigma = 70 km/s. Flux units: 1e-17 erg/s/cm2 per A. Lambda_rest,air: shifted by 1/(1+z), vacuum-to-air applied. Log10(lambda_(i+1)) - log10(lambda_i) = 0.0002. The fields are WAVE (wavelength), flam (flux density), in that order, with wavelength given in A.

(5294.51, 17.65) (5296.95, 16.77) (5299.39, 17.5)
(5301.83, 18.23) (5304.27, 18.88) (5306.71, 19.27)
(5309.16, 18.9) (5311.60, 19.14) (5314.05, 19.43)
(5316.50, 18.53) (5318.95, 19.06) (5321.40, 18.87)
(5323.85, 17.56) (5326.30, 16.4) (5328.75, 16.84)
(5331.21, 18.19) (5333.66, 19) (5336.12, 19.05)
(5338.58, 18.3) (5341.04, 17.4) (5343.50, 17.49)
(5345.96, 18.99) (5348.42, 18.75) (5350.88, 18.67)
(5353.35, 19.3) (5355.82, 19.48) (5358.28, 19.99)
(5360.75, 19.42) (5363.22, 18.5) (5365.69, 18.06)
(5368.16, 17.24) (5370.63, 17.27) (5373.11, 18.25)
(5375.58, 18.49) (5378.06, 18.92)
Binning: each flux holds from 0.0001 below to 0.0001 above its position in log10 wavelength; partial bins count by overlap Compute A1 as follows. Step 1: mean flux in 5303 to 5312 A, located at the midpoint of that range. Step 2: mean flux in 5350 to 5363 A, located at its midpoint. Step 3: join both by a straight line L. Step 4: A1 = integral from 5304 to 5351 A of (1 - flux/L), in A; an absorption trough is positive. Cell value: 1.80 A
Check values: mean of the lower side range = 19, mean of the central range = 18.4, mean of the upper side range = 19.3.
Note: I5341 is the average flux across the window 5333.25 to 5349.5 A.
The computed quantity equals 18.4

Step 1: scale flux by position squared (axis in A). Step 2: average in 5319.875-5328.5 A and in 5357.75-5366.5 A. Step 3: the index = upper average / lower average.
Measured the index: 1.09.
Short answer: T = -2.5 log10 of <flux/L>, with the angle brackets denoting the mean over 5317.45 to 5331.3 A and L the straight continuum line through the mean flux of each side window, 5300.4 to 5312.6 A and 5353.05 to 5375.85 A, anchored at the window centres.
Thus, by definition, 0.06 mag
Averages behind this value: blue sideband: 18.9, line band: 17.8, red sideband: 18.6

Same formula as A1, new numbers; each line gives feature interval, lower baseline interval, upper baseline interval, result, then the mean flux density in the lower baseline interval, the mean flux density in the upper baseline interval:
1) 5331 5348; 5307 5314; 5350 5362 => 0.8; 19.1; 19.4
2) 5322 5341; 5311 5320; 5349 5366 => 1.1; 19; 19.1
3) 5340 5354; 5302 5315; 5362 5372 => -0.2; 19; 17.8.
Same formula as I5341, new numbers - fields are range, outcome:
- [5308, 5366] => 18.6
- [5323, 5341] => 17.9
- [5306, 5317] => 19.1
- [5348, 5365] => 19.1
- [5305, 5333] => 18.4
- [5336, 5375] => 18.5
